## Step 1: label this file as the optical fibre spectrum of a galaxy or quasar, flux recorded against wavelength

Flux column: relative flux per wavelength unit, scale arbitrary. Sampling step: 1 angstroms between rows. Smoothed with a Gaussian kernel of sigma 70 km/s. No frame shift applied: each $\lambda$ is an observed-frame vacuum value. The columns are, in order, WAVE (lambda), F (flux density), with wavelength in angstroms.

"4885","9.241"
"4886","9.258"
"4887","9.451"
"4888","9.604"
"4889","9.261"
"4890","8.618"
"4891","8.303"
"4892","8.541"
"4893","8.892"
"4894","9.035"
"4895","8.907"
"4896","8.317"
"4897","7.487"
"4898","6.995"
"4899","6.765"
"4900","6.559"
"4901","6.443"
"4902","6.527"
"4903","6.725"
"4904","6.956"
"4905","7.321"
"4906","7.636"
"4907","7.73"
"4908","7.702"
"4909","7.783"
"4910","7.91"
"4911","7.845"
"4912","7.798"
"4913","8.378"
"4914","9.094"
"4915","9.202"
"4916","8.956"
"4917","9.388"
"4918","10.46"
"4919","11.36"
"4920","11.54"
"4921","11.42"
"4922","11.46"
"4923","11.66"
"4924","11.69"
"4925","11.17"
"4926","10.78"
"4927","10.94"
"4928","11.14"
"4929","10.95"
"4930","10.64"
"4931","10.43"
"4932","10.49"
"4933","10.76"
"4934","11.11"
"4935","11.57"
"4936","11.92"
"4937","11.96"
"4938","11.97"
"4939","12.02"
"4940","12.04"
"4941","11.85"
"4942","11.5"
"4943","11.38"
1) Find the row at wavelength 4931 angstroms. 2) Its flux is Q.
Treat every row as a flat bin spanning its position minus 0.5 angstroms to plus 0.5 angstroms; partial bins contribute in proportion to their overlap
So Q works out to 10.43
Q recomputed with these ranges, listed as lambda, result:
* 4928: 11.14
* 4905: 7.321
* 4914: 9.094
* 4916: 8.956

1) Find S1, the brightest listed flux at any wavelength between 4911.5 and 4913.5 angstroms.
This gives 8.378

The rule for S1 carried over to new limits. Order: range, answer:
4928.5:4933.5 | 10.95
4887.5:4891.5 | 9.604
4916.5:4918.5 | 10.46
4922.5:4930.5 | 11.69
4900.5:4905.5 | 7.321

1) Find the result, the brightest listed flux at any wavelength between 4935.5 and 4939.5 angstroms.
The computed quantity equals 12.02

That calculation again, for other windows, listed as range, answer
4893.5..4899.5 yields 9.035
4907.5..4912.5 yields 7.91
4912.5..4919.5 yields 11.36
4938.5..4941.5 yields 12.04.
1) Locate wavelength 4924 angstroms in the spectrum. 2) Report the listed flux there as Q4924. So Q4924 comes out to 11.69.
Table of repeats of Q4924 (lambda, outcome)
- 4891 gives 8.303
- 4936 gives 11.92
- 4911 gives 7.845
